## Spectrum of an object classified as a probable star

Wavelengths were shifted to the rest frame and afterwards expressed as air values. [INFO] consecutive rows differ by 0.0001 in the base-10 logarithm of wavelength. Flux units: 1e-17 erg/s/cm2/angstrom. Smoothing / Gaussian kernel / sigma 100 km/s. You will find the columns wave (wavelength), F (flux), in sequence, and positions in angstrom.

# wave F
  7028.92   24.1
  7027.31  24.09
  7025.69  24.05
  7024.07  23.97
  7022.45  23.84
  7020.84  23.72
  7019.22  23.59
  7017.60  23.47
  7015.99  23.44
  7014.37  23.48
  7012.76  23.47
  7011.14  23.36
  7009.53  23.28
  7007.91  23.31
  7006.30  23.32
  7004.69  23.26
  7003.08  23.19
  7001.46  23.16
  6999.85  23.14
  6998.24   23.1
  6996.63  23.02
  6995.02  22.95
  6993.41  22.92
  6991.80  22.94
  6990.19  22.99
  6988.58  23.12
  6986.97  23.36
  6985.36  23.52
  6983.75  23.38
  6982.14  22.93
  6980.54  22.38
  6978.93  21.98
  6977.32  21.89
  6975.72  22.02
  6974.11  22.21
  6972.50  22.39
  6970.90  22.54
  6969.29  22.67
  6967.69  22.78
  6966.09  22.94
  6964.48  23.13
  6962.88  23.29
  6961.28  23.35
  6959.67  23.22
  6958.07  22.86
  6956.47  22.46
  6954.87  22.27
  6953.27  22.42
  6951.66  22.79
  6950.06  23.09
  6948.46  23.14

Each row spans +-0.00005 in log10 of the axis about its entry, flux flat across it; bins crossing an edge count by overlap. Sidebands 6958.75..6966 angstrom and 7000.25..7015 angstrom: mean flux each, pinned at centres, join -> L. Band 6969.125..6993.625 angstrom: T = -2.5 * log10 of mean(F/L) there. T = 0.03 mag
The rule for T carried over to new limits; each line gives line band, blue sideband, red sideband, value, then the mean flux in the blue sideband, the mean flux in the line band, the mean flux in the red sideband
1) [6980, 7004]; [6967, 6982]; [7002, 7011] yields -0.011 mag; 22.3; 23.1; 23.3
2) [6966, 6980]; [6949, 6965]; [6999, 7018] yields 0.032 mag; 22.9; 22.4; 23.3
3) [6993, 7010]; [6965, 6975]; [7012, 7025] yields 0.005 mag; 22.6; 23.2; 23.6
